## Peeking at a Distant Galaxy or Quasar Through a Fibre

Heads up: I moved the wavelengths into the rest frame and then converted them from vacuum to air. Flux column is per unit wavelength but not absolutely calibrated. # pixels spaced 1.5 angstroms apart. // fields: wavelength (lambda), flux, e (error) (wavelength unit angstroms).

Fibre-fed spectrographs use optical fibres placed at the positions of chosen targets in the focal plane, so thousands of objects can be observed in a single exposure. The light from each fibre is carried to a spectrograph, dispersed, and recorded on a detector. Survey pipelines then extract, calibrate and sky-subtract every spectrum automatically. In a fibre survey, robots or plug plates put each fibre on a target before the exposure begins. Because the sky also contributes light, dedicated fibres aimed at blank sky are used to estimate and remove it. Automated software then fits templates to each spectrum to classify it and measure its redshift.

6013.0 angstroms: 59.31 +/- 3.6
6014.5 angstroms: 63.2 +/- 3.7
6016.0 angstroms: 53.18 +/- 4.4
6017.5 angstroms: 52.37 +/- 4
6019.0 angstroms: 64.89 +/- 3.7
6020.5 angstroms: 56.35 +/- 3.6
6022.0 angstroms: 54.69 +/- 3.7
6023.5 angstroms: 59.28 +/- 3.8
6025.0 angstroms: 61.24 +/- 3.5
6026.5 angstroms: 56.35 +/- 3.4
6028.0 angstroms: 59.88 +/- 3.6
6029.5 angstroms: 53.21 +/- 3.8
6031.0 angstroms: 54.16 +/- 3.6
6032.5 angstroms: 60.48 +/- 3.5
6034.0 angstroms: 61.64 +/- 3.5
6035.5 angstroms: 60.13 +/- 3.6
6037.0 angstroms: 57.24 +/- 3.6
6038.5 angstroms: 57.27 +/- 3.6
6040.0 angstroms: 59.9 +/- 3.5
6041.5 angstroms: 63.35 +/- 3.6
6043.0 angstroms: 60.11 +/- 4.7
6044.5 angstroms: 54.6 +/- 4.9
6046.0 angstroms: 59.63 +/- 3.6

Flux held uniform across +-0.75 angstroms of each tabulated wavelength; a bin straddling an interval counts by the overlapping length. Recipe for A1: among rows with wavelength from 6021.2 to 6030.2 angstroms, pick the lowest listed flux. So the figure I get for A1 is 53.21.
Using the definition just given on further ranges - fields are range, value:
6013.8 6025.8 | 52.37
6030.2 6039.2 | 54.16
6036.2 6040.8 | 57.24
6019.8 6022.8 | 54.69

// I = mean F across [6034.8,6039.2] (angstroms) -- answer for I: 58.2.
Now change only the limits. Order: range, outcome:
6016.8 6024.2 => 57.5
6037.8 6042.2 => 60.2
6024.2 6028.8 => 59.1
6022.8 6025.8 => 60.2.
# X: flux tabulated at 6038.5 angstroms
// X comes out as 57.27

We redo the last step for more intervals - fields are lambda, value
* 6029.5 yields 53.21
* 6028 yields 59.88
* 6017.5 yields 52.37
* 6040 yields 59.9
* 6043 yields 60.11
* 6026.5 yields 56.35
